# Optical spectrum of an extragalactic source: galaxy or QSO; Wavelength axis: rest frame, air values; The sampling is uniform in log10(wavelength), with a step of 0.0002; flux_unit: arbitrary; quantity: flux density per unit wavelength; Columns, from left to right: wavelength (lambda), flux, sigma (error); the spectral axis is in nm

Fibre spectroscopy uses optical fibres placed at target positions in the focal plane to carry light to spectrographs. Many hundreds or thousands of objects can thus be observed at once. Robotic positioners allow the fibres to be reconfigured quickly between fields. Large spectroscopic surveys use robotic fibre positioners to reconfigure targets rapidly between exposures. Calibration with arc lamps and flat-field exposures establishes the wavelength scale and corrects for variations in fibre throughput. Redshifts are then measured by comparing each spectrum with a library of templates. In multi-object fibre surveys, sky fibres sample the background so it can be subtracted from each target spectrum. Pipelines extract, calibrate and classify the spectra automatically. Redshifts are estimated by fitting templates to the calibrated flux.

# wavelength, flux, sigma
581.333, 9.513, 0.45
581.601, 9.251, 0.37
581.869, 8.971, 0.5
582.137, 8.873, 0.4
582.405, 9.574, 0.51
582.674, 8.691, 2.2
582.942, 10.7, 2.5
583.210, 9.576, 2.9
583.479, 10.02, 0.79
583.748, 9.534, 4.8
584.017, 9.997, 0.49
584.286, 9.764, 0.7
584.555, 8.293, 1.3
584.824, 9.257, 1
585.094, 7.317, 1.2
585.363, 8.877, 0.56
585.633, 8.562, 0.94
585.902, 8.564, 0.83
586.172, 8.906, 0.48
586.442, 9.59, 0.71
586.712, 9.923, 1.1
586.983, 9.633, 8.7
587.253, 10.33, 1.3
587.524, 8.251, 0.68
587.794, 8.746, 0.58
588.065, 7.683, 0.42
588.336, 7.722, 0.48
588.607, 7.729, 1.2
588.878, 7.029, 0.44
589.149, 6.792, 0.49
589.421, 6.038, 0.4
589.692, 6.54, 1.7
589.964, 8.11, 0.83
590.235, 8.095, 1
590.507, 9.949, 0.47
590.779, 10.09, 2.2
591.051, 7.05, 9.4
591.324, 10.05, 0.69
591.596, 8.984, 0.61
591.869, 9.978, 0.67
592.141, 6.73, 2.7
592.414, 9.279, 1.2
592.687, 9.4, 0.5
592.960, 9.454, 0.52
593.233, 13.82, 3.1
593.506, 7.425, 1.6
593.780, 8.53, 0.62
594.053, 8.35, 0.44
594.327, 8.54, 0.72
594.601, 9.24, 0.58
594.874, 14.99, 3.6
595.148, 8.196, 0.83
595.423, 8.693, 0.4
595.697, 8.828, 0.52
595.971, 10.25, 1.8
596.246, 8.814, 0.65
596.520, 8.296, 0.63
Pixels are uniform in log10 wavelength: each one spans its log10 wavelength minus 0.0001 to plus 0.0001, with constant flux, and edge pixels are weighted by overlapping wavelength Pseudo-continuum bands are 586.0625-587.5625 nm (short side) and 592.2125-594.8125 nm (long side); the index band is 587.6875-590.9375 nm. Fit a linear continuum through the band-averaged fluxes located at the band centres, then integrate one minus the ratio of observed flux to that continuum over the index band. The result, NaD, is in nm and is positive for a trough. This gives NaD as 0.56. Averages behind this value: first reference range 9.52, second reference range 9.44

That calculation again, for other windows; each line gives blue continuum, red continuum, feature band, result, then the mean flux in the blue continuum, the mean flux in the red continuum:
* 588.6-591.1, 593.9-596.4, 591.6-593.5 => -0.19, 7.77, 9.53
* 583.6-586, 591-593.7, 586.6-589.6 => 0.31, 8.92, 9.27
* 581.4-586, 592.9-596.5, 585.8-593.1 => 0.66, 9.18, 9.59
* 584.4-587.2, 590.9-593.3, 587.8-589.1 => 0.21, 8.94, 9.29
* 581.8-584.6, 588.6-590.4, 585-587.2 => -0.15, 9.5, 7.2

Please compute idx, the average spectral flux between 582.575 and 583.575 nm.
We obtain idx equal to 9.78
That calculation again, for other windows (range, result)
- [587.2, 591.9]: 8.21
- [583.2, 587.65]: 9.19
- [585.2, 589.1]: 8.63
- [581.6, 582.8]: 9.05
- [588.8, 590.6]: 7.47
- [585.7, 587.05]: 9.27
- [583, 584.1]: 9.83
